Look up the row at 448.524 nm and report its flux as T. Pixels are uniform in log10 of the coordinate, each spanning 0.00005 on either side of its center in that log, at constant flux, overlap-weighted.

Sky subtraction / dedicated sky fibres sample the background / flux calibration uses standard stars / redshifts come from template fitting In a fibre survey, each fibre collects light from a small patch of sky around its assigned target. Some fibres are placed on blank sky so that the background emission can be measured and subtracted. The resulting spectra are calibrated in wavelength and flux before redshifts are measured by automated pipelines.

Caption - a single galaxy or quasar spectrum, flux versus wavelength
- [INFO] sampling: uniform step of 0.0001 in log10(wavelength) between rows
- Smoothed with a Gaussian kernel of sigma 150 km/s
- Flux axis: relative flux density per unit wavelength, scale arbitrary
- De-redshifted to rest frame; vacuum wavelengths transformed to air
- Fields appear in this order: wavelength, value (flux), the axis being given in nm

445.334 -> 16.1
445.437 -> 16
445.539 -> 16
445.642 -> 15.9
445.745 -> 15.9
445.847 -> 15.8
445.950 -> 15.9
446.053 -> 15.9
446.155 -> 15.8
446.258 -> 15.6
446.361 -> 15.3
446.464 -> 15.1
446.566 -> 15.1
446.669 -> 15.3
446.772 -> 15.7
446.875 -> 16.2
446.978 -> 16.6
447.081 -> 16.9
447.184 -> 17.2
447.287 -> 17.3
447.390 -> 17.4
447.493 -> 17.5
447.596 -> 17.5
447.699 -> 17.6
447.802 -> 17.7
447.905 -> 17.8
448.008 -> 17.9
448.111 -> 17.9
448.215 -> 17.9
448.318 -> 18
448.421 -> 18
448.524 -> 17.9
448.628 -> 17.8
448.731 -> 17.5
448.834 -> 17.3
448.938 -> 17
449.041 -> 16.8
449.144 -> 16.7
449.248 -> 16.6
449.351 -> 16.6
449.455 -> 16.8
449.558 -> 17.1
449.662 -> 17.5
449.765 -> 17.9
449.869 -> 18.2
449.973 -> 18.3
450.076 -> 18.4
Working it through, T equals 17.9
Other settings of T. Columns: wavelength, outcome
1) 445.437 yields 16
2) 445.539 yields 16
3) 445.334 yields 16.1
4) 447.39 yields 17.4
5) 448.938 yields 17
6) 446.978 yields 16.6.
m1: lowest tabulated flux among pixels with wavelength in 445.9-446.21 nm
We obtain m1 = 15.8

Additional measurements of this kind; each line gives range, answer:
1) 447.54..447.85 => 17.5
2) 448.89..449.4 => 16.6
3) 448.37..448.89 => 17.3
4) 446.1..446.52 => 15.1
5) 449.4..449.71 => 16.8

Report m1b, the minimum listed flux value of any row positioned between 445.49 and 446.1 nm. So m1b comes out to 15.8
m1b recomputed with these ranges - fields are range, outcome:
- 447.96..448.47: 17.9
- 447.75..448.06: 17.7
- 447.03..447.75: 16.9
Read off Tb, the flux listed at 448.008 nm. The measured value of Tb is 17.9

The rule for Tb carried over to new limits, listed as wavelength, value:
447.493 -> 17.5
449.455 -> 16.8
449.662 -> 17.5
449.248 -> 16.6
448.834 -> 17.3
